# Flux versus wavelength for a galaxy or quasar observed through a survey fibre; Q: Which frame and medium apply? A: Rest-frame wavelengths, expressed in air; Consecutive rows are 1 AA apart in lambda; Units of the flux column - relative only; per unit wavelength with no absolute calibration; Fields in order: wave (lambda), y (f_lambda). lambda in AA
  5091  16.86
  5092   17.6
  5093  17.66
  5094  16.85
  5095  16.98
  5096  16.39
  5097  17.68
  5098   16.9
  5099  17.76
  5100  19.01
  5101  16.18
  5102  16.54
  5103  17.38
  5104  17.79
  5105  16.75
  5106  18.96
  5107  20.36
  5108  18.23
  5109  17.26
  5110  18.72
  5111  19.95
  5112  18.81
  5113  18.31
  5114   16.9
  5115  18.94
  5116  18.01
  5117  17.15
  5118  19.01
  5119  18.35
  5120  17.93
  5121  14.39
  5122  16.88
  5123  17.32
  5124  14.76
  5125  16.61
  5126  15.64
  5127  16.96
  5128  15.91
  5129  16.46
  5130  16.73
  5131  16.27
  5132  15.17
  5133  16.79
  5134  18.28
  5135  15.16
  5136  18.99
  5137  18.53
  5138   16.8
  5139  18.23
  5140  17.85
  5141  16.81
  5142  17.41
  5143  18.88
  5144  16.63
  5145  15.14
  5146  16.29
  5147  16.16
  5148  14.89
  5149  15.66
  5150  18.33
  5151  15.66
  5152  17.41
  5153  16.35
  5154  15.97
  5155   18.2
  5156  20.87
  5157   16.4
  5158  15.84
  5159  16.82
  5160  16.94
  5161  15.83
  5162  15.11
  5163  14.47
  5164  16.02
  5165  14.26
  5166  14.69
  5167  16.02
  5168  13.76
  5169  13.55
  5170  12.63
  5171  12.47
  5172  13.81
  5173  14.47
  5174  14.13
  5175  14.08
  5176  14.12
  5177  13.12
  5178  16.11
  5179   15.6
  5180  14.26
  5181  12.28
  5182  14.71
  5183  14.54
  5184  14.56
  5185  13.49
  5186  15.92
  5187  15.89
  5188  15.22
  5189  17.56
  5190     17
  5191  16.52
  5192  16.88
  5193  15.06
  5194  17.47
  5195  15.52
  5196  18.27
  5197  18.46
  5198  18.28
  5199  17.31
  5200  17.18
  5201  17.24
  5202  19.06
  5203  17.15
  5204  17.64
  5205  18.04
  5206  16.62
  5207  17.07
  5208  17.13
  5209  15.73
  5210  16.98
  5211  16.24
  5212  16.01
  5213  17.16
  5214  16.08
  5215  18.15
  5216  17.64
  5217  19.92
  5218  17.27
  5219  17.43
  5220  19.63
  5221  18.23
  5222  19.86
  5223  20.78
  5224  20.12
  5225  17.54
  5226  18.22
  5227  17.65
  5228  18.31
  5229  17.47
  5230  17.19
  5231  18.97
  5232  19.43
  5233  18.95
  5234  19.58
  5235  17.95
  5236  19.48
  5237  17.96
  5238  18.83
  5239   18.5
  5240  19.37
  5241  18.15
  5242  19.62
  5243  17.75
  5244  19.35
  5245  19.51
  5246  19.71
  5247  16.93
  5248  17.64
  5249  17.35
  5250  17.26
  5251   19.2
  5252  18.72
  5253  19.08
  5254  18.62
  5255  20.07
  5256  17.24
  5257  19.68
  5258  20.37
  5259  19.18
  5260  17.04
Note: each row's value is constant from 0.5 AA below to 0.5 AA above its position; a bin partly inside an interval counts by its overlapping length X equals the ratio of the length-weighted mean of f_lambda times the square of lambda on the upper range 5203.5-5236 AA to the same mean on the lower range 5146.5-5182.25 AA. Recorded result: 1.2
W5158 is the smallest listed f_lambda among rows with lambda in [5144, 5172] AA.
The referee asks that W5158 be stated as 12.47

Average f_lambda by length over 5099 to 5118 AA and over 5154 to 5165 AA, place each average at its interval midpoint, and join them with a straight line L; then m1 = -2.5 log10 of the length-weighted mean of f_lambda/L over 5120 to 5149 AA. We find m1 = 0.04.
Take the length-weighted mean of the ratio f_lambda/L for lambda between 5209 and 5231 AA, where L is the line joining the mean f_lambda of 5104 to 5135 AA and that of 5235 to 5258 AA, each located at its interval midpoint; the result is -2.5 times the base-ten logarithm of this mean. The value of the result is 0.025 mag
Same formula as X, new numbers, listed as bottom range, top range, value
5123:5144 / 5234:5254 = 1.15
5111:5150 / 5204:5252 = 1.11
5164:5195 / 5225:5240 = 1.27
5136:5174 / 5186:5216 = 1.07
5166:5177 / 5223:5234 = 1.36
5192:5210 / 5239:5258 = 1.10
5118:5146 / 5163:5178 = 0.85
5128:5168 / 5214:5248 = 1.16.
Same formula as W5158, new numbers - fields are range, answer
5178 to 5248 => 12.28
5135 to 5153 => 14.89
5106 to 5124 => 14.39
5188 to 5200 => 15.06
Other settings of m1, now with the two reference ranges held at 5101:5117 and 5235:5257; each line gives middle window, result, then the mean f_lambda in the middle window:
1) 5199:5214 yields 0.09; 17.1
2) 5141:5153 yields 0.10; 16.6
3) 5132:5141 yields 0.05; 17.4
